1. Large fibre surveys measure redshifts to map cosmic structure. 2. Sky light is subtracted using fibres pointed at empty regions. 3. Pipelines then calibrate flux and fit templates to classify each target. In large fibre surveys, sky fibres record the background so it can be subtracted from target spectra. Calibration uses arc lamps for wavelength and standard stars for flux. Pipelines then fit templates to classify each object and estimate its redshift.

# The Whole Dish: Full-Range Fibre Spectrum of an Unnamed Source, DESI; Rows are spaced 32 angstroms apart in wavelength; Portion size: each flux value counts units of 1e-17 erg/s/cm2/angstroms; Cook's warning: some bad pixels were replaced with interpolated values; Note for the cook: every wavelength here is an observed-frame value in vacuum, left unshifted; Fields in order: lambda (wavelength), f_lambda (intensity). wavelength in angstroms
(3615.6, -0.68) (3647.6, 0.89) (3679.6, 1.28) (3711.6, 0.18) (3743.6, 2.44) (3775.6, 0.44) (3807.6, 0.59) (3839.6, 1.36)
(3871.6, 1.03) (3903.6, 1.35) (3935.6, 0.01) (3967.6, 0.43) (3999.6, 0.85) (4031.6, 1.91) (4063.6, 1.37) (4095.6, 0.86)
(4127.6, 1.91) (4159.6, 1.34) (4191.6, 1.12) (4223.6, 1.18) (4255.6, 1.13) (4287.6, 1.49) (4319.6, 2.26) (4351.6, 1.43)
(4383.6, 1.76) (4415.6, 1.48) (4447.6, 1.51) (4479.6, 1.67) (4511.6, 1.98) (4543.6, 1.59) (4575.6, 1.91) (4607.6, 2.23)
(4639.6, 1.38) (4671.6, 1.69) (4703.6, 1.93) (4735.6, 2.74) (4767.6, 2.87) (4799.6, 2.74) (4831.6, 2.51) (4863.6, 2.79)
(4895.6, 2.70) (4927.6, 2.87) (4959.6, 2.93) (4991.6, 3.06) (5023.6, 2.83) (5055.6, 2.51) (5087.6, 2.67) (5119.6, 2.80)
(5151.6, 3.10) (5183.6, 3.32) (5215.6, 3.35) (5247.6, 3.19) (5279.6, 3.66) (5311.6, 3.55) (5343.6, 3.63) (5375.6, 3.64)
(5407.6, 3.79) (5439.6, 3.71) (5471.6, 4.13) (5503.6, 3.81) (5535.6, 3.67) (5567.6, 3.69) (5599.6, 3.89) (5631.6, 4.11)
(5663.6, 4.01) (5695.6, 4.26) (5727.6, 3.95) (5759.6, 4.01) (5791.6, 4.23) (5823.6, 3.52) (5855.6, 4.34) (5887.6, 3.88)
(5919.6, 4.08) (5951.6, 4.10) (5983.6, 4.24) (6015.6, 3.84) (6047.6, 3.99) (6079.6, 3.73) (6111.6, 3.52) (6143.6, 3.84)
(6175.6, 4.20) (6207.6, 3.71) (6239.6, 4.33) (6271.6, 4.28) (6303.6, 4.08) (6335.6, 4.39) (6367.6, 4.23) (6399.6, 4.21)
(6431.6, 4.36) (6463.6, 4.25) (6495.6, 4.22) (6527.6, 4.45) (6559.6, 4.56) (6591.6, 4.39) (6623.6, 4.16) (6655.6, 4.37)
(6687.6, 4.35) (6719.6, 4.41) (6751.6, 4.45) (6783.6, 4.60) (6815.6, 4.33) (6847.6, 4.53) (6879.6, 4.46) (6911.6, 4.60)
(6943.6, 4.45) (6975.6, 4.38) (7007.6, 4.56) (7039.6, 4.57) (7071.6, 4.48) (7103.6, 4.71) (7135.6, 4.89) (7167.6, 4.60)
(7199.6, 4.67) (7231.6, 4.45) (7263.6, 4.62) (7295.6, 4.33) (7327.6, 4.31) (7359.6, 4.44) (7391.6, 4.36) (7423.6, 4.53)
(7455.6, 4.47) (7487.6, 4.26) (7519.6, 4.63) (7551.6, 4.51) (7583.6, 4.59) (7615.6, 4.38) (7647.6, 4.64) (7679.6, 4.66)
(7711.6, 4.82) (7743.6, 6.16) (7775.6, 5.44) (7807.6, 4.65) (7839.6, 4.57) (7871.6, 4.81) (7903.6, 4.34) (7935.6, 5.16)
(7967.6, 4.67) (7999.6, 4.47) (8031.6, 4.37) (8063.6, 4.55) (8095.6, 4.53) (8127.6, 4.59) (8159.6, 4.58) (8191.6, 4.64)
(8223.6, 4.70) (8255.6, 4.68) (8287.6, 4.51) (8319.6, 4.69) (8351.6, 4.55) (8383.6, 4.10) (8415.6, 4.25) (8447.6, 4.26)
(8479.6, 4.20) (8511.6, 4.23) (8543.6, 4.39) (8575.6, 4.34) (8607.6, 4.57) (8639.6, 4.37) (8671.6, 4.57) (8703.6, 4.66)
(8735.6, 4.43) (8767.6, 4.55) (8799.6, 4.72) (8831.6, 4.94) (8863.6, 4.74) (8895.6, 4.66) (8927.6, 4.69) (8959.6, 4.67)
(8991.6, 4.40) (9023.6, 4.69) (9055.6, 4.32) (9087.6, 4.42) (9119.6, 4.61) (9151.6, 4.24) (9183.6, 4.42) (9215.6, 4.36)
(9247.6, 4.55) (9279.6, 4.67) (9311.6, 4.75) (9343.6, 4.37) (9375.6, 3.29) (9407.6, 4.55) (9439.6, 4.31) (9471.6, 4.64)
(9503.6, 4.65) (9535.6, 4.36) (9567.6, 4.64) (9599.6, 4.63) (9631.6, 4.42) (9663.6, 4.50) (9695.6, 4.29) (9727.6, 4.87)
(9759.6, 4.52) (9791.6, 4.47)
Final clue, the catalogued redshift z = 0.18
